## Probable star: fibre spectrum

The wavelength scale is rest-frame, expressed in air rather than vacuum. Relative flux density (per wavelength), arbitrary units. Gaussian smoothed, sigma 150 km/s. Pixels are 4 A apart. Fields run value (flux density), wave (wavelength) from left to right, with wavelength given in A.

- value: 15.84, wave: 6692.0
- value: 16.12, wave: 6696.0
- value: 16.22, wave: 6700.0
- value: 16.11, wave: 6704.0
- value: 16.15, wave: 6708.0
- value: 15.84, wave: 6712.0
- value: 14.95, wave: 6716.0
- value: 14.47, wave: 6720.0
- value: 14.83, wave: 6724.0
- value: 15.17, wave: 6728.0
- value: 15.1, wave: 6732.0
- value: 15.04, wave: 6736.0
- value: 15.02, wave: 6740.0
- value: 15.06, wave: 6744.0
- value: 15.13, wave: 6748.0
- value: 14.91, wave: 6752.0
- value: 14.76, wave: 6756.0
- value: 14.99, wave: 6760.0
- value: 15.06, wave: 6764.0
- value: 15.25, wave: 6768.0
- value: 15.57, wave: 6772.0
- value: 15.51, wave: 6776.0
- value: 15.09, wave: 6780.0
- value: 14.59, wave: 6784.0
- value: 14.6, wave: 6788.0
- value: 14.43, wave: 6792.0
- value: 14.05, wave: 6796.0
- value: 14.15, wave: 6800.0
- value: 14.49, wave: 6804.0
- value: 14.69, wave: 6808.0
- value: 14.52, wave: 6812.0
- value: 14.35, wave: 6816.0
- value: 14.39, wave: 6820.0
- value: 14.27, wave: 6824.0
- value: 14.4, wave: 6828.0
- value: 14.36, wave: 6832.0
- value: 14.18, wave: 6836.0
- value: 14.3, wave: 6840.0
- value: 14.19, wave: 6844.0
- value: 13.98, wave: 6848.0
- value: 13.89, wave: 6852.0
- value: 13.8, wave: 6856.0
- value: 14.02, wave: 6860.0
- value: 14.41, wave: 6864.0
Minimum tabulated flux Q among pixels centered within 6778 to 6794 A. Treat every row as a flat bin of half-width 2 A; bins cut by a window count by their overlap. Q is 14.43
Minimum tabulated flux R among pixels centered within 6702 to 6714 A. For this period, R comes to 15.84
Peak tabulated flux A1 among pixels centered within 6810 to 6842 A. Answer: 14.52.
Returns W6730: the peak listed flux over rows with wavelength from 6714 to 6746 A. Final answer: 15.17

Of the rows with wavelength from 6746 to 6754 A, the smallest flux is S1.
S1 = 14.91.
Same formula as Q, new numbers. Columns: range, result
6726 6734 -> 15.1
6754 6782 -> 14.76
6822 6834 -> 14.27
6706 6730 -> 14.47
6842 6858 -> 13.8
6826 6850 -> 13.98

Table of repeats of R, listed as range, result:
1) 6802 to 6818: 14.35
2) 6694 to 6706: 16.11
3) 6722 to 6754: 14.83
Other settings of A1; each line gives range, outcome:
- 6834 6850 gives 14.3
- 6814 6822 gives 14.39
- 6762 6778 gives 15.57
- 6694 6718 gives 16.22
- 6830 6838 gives 14.36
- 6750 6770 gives 15.25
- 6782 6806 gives 14.6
